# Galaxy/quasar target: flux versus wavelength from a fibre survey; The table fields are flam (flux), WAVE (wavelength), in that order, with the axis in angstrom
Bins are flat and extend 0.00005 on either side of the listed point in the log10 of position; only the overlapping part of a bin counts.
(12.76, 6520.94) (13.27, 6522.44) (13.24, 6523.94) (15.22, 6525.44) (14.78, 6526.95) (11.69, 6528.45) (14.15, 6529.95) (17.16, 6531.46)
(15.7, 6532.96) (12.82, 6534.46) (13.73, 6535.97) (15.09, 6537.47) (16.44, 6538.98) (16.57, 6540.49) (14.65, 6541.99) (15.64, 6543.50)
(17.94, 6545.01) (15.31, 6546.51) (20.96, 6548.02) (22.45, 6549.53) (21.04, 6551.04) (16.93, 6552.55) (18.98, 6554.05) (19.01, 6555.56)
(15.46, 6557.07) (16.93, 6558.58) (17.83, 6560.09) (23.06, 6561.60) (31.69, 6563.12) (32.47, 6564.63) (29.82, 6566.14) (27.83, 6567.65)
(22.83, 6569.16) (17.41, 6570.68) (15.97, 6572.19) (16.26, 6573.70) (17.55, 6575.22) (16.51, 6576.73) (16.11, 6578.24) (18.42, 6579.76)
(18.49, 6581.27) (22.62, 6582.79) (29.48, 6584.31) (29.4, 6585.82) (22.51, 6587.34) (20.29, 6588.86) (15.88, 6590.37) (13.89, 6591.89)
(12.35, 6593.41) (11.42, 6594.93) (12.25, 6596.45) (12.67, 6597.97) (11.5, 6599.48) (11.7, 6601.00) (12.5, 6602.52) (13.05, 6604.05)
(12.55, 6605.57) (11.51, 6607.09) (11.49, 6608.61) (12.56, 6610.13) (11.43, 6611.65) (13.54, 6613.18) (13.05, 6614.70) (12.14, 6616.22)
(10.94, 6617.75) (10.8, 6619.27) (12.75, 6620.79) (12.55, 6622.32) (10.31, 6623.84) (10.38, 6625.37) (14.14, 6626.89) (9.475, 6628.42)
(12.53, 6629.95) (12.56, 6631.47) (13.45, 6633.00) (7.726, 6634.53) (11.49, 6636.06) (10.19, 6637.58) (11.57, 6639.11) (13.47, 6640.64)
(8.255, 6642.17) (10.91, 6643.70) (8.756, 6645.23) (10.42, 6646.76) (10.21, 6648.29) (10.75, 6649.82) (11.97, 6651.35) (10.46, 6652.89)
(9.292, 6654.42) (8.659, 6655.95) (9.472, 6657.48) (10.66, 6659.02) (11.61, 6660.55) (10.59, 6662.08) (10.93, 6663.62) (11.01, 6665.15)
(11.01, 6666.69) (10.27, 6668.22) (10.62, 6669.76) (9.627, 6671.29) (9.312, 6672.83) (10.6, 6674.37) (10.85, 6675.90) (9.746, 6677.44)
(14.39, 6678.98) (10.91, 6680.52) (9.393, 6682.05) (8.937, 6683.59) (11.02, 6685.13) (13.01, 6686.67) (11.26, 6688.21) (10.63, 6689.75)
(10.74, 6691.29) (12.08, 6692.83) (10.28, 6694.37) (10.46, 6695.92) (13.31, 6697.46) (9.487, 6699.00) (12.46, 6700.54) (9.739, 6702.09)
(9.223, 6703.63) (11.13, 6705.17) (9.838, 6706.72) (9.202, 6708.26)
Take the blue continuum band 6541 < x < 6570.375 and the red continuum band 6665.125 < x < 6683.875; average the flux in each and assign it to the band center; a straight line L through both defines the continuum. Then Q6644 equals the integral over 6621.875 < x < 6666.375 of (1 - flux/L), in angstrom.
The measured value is 7.9 angstrom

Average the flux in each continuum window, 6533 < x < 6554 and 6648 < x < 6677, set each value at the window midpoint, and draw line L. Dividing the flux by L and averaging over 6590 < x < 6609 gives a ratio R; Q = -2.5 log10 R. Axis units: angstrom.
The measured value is 0.12 mag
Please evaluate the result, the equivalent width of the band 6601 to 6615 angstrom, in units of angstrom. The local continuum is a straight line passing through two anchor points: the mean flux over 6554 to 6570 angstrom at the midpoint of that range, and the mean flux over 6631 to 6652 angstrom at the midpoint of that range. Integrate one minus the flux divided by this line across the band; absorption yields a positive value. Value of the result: 3.3 angstrom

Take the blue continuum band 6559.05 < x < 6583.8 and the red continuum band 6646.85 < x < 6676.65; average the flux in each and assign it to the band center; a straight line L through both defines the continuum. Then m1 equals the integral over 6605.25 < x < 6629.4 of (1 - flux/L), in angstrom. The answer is 6.1 angstrom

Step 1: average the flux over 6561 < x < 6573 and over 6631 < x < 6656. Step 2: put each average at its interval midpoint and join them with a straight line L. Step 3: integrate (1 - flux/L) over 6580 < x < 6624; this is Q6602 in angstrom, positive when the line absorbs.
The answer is 9.3 angstrom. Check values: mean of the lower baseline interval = 25.1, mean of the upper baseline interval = 10.6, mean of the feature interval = 14.8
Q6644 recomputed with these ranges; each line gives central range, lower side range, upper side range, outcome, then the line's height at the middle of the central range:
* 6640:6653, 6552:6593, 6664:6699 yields 3.23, 14.1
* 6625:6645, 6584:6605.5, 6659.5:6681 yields 3.07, 13.2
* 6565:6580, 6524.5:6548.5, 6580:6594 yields -1.00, 19.1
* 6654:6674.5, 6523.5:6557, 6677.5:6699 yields 2.94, 12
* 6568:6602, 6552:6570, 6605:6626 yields 0.84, 18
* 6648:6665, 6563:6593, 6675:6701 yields 4.36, 14.1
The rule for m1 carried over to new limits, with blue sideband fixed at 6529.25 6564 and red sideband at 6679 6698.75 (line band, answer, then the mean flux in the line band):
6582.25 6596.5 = -3.0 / 19.3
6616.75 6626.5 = 2.0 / 11.4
